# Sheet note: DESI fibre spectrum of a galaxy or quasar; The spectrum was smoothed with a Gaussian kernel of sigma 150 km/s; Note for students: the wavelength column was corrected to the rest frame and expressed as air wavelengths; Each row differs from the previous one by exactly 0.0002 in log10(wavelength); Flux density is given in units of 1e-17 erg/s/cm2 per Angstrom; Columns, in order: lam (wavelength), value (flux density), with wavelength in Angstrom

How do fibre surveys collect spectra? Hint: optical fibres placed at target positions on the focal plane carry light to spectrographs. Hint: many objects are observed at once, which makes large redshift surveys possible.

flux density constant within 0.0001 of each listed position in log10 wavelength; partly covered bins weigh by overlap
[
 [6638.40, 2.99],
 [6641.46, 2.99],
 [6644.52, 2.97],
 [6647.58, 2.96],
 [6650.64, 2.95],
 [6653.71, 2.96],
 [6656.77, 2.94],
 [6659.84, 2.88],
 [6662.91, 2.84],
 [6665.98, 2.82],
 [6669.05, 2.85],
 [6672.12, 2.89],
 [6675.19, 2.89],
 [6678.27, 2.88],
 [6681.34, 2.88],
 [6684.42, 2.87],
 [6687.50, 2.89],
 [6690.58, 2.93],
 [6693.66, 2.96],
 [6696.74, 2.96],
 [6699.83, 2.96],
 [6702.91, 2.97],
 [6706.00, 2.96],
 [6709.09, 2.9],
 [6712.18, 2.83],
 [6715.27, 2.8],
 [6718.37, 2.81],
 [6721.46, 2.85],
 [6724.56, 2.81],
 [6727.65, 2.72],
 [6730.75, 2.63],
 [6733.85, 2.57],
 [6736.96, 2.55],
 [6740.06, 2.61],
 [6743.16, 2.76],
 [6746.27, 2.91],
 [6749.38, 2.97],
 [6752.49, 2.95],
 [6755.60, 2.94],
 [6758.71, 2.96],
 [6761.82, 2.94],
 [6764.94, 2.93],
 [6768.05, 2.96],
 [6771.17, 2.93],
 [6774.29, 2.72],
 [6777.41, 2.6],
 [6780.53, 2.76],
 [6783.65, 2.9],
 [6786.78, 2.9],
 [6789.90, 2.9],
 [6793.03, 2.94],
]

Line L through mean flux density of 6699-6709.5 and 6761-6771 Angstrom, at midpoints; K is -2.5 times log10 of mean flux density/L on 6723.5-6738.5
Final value 0.12 mag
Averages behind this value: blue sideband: 2.95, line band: 2.65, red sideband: 2.94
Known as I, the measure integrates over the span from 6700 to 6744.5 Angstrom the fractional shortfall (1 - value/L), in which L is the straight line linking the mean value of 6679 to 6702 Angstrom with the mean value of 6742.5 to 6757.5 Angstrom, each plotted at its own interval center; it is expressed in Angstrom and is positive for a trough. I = 2.2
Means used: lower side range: 2.92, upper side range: 2.91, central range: 2.78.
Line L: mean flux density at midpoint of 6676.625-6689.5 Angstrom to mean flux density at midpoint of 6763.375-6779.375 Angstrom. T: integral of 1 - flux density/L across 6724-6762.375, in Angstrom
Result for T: 0.7 Angstrom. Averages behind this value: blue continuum 2.88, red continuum 2.83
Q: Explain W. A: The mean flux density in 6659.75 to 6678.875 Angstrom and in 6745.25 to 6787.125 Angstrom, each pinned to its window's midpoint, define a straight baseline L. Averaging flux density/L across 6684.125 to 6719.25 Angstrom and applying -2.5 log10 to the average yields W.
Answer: -0.01 mag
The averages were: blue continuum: 2.86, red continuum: 2.88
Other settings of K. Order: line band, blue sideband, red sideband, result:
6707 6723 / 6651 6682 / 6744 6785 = 0.02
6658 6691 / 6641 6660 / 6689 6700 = 0.03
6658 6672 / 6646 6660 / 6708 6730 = 0.02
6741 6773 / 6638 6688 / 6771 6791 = -0.03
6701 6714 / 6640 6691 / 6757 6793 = -0.01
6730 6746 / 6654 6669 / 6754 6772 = 0.11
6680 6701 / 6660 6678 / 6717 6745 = -0.04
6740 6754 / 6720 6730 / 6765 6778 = -0.02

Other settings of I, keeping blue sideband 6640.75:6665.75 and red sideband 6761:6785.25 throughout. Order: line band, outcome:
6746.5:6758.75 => -0.4 Angstrom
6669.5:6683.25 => 0.1 Angstrom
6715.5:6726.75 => 0.2 Angstrom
